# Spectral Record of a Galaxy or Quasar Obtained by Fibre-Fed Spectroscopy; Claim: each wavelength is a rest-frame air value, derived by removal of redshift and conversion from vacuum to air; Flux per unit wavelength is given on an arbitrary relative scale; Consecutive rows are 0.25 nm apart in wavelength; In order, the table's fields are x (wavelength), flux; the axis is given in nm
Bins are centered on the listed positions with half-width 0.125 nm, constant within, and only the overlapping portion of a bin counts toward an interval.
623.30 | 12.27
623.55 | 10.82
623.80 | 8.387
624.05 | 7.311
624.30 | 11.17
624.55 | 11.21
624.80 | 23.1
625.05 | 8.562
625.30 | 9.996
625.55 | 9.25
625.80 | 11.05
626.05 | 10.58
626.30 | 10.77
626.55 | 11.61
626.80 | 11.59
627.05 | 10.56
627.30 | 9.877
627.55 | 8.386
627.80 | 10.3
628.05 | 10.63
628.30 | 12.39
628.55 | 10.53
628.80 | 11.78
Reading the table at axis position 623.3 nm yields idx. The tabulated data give 12.27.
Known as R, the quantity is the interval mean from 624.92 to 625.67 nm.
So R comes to 9.36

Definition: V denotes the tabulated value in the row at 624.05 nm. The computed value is 7.311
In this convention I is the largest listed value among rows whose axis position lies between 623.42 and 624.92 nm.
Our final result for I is 23.1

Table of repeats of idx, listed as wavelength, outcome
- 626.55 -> 11.61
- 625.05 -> 8.562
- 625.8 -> 11.05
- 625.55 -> 9.25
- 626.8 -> 11.59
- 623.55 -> 10.82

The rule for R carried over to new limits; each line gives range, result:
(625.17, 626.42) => 10.3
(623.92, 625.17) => 12.3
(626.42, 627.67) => 10.4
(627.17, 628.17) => 9.8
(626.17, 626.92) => 11.3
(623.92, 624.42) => 9.21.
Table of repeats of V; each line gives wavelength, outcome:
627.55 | 8.386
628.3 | 12.39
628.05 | 10.63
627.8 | 10.3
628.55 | 10.53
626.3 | 10.77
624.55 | 11.21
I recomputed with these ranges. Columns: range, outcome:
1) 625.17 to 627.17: 11.61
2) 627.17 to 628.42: 12.39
